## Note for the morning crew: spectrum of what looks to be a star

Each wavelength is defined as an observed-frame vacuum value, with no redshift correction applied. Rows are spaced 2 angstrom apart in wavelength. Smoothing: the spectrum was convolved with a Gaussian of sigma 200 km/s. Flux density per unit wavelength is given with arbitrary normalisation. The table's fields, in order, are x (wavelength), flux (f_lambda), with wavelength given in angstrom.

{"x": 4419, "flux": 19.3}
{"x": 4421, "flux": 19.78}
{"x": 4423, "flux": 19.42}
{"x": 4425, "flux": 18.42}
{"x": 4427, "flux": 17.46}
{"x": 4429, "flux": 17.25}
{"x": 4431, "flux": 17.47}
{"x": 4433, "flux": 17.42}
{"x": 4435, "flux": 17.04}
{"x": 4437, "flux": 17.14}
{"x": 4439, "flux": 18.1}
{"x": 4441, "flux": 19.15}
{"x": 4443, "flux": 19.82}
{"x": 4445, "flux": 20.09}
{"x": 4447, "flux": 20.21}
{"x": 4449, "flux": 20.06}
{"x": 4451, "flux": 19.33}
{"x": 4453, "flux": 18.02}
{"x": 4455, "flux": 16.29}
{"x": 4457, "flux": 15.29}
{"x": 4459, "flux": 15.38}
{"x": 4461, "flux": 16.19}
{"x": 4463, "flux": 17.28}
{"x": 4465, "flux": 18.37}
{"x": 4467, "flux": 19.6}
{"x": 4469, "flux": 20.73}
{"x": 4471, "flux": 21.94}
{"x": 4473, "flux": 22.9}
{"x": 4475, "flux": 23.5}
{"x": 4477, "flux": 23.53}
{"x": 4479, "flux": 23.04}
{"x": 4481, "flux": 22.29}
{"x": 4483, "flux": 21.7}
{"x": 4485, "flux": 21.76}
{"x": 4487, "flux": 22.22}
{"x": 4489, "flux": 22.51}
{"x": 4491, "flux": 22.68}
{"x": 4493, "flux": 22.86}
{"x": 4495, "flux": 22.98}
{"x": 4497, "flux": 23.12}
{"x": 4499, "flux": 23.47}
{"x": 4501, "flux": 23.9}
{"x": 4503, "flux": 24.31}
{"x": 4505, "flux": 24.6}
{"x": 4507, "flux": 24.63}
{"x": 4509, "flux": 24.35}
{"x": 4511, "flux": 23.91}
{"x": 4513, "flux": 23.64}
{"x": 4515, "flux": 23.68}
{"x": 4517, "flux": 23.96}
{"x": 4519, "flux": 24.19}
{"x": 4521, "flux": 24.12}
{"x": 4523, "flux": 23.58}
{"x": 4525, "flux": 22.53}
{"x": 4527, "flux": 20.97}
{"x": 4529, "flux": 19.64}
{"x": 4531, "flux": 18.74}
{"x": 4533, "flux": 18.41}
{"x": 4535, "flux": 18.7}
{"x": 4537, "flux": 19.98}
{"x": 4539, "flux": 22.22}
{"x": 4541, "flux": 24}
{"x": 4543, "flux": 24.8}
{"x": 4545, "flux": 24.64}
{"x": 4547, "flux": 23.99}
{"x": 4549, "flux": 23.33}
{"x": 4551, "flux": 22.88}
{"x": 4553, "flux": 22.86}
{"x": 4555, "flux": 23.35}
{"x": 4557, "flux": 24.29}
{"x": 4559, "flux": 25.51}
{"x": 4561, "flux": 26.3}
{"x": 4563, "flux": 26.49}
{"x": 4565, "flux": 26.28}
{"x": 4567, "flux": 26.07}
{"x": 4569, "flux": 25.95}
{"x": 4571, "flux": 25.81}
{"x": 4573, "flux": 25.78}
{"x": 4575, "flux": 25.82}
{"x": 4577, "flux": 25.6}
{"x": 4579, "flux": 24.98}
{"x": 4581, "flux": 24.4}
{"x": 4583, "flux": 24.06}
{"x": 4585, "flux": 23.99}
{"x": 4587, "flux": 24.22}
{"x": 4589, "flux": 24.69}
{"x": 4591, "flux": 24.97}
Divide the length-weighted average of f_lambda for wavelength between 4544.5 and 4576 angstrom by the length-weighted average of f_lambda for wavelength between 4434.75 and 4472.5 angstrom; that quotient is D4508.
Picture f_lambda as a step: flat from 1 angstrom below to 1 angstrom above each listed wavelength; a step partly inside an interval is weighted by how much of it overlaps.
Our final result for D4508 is 1.35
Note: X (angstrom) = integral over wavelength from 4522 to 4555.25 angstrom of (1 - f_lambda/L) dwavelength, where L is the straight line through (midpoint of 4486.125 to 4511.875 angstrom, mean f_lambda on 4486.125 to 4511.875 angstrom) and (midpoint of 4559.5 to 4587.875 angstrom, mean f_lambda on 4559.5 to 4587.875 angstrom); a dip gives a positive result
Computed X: 3.4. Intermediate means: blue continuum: 23.5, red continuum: 25.4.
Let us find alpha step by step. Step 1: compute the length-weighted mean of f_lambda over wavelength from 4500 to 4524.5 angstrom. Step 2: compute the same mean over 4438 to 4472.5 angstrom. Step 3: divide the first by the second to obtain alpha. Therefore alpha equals 1.3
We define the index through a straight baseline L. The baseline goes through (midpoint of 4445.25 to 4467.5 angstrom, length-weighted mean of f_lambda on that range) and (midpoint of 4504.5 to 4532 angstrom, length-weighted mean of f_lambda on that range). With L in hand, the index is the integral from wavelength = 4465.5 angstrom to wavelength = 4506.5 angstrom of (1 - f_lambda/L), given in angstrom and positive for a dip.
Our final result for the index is -4.7 angstrom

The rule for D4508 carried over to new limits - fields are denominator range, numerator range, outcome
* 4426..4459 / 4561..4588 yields 1.41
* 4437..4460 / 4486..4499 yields 1.25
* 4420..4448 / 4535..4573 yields 1.31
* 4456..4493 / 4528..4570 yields 1.13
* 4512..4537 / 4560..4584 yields 1.18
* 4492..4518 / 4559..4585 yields 1.07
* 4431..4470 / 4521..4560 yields 1.23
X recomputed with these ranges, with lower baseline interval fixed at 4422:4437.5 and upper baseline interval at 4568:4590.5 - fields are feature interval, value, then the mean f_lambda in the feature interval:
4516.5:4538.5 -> 1.13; 21.3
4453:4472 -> 1.42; 17.9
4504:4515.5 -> -1.34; 24.2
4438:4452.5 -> -0.79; 19.5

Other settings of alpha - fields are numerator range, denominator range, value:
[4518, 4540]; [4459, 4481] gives 1.03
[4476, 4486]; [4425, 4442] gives 1.27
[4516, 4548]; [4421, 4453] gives 1.19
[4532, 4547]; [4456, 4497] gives 1.05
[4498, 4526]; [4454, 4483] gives 1.21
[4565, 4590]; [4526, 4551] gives 1.16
